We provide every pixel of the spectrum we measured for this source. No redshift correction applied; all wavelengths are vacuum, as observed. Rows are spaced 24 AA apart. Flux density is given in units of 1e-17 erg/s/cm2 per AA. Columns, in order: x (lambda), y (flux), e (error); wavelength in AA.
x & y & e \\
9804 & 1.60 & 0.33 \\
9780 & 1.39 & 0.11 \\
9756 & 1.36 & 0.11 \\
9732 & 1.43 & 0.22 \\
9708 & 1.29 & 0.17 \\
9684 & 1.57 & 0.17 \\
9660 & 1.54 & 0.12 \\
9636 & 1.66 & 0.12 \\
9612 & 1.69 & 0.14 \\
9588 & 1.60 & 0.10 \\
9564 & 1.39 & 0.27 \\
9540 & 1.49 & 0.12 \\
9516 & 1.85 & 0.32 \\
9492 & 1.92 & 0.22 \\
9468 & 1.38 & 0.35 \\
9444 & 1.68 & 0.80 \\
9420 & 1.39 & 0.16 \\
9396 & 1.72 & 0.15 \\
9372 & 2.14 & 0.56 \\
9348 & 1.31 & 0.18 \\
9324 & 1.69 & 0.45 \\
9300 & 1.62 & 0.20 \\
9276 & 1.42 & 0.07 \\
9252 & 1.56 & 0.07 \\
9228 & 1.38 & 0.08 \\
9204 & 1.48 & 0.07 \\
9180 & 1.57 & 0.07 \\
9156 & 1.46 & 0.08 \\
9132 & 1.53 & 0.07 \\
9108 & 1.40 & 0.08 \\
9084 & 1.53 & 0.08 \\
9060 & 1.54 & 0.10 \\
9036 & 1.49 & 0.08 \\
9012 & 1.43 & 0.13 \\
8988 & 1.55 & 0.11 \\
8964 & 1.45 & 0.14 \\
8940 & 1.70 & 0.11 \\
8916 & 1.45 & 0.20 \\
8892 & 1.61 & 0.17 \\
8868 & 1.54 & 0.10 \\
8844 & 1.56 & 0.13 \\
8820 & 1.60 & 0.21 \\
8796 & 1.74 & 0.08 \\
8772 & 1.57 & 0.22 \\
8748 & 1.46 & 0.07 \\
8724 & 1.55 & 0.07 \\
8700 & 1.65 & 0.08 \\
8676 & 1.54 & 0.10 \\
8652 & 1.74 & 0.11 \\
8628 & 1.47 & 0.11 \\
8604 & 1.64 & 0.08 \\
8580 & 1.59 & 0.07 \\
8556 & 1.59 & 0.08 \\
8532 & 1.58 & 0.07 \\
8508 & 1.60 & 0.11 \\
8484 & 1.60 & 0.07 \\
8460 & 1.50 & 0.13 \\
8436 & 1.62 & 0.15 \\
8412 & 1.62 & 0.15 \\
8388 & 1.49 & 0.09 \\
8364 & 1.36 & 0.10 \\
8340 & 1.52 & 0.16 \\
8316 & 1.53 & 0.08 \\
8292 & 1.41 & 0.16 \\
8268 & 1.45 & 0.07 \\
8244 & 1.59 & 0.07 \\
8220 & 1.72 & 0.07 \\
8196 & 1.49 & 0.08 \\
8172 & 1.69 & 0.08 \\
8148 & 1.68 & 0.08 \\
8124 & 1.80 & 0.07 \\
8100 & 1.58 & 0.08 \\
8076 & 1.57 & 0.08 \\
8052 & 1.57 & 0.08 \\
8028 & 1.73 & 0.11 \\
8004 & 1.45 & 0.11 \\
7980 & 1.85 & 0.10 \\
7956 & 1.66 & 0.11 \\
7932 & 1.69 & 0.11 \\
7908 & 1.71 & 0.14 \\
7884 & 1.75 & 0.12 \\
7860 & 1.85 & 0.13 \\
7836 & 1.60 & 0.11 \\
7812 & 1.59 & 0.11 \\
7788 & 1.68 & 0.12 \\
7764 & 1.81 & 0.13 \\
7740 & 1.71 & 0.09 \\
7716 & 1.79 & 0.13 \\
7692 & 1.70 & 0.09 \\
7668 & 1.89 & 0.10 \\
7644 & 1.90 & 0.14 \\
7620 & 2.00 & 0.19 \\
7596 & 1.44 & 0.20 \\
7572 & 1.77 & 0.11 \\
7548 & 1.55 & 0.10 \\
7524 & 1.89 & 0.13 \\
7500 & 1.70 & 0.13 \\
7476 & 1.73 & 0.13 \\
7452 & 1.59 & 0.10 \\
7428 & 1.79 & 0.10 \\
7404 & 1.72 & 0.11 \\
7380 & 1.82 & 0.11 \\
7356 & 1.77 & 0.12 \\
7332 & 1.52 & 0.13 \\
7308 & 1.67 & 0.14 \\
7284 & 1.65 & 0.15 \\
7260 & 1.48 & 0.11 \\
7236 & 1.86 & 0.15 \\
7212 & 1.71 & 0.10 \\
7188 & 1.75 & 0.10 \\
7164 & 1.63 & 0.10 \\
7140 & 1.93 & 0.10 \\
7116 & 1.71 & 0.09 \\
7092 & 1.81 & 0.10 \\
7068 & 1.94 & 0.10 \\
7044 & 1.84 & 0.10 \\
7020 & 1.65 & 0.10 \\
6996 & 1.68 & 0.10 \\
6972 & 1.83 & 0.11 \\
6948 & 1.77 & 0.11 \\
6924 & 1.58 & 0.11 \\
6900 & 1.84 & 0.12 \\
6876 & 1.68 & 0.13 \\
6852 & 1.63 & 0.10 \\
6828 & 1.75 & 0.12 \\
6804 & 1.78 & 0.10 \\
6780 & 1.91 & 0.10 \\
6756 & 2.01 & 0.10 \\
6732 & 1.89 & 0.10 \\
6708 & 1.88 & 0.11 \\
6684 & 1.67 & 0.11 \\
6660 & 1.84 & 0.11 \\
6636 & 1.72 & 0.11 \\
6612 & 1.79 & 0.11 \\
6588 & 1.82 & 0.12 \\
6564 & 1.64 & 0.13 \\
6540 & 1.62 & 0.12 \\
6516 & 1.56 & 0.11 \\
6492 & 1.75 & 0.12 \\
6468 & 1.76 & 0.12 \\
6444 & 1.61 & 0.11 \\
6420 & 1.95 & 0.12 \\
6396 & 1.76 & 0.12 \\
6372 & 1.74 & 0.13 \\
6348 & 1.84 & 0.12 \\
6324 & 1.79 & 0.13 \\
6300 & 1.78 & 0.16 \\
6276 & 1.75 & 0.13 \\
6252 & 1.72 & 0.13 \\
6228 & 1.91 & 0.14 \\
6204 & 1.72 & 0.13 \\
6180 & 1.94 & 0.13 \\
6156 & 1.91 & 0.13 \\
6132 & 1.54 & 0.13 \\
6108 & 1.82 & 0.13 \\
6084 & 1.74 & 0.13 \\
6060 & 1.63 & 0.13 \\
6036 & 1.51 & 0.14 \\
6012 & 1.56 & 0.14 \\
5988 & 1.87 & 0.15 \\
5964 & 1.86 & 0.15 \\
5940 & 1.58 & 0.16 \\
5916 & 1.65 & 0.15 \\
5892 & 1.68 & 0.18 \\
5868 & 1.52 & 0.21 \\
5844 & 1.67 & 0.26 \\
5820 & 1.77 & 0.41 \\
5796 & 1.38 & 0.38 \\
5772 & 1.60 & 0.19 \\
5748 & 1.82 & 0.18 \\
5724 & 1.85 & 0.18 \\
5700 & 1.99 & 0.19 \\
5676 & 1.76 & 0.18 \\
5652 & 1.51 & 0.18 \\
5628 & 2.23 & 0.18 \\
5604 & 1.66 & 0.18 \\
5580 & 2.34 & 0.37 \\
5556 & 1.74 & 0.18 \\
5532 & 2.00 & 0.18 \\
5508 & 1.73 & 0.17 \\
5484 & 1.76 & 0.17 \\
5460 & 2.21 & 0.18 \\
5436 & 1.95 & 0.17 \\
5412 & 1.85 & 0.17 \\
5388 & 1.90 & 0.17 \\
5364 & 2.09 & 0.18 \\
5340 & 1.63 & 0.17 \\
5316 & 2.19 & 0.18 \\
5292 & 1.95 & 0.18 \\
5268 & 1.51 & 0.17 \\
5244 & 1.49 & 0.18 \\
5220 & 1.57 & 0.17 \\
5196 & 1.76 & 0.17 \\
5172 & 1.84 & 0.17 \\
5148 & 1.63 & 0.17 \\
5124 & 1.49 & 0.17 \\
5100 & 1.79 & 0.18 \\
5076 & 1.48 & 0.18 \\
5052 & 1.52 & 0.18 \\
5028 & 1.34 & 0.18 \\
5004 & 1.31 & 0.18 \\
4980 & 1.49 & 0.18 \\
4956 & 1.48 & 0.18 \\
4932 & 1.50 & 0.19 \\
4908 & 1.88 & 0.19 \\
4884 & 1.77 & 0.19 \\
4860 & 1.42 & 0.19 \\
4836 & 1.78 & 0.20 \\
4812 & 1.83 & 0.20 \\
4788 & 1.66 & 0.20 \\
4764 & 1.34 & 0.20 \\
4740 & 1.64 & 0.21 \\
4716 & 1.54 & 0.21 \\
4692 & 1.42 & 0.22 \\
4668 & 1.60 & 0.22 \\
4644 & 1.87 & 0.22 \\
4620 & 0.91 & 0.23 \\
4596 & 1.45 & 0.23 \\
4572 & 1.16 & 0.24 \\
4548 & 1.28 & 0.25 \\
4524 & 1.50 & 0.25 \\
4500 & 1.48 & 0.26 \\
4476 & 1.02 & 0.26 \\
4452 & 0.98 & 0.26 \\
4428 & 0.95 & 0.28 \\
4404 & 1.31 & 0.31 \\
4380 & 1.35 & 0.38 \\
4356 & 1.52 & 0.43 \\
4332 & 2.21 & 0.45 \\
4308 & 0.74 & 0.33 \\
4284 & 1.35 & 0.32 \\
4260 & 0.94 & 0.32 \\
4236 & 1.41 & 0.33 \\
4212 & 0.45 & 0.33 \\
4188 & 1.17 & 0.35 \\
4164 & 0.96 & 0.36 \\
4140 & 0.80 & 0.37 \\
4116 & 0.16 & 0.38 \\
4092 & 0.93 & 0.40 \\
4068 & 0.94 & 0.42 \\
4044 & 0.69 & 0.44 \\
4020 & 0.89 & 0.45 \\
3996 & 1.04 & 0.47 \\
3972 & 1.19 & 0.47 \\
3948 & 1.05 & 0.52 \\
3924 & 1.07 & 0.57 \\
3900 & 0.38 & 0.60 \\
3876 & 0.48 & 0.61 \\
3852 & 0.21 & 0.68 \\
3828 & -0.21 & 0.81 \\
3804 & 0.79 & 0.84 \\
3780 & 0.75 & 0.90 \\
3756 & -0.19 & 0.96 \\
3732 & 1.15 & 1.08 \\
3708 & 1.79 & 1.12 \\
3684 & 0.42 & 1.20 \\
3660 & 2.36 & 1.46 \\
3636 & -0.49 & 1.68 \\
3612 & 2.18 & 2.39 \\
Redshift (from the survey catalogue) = 0.16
